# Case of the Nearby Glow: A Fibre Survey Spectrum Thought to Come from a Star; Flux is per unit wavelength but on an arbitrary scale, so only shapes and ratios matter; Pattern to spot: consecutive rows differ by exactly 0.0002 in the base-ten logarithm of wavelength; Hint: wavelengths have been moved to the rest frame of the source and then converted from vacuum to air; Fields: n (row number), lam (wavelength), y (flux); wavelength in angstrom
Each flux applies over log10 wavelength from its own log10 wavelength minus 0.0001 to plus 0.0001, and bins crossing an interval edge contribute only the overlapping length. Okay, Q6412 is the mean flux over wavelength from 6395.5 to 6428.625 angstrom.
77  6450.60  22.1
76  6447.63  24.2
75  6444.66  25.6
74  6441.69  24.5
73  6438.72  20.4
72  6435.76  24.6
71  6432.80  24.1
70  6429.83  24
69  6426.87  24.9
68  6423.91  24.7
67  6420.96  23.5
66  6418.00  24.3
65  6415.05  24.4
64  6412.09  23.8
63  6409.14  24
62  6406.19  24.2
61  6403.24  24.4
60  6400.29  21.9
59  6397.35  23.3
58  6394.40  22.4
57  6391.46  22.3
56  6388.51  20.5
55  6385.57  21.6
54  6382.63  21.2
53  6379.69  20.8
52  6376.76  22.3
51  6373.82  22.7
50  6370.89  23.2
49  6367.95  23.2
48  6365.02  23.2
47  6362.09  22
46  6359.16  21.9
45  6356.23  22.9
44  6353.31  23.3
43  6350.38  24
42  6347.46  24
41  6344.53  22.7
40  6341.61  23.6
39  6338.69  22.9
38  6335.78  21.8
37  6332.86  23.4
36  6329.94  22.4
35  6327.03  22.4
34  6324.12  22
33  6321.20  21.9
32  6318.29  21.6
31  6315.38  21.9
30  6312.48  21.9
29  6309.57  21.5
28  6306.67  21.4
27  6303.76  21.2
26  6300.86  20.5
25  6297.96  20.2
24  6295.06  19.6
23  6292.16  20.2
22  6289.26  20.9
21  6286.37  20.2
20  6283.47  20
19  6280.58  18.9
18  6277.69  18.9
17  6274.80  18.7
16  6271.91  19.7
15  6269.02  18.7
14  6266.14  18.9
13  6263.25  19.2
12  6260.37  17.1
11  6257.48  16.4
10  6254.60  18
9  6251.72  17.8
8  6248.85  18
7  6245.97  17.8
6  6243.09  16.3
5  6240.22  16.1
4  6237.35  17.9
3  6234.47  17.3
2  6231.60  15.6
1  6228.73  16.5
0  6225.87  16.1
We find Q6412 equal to 23.9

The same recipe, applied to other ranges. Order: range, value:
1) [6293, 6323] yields 21.2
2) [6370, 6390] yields 21.7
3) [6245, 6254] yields 17.9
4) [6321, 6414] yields 22.7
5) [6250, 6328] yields 20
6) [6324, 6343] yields 22.7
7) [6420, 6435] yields 24.3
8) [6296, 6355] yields 22.2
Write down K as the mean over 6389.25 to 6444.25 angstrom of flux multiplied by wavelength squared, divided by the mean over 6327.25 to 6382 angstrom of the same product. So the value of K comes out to 1.06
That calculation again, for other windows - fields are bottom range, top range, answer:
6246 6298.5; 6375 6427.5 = 1.27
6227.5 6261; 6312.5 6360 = 1.37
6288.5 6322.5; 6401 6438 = 1.19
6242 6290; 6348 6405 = 1.26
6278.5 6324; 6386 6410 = 1.13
